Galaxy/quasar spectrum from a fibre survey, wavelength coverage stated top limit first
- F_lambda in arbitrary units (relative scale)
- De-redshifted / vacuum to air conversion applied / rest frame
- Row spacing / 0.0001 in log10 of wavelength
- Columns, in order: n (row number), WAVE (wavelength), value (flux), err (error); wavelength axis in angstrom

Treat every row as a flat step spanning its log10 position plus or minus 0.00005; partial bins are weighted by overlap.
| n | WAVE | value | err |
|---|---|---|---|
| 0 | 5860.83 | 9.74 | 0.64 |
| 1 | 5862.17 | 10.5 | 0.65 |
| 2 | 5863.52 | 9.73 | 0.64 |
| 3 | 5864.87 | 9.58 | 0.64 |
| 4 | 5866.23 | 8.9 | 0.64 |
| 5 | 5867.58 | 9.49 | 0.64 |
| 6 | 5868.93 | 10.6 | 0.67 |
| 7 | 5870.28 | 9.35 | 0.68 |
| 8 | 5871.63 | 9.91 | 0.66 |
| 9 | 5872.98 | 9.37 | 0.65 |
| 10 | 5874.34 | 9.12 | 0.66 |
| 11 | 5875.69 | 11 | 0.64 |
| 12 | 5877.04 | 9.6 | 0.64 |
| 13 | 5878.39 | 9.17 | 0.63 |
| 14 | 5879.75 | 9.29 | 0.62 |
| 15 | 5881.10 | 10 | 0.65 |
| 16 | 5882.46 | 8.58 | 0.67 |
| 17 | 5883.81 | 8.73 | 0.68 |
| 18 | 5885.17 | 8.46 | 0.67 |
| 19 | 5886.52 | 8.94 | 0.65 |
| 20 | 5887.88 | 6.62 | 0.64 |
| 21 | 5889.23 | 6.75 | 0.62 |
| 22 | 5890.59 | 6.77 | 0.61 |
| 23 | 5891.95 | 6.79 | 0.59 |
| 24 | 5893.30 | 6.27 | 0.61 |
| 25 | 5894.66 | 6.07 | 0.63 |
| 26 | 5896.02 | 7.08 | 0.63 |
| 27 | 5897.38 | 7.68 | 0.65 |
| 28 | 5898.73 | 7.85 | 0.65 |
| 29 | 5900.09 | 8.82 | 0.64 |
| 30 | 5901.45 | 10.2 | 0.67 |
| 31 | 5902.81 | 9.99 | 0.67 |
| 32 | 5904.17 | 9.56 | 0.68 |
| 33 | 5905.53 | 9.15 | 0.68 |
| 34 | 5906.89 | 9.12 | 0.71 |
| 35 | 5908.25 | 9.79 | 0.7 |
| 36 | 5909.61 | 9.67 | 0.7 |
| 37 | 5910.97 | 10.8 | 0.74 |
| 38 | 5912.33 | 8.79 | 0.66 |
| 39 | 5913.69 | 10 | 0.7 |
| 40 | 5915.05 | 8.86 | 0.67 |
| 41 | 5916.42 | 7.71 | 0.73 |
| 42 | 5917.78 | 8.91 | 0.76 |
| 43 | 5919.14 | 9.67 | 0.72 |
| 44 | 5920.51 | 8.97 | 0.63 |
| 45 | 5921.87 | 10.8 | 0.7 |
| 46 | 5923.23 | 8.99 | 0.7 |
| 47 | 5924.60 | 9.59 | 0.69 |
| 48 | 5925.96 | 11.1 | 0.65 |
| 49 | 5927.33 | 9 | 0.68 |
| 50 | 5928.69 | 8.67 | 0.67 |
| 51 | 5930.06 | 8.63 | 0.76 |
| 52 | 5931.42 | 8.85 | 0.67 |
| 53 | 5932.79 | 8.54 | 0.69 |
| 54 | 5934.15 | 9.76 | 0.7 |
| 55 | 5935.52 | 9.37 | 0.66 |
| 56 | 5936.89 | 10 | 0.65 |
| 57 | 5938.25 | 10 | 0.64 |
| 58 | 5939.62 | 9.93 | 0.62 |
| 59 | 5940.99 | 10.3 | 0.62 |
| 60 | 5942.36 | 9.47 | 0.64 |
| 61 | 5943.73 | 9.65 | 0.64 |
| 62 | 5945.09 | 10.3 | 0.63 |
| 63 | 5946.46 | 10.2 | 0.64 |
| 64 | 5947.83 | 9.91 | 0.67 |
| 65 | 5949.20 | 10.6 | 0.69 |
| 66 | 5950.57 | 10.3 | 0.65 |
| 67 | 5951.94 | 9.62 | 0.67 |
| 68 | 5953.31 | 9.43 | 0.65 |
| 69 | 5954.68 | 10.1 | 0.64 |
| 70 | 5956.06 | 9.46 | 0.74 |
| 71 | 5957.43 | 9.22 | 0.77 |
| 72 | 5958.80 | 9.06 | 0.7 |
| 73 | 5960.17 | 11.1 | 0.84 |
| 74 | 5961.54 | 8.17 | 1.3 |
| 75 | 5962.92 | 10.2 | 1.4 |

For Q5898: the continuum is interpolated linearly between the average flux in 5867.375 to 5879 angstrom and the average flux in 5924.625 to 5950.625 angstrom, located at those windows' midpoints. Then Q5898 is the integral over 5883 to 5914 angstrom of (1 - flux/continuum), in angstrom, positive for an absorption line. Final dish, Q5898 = 4.20 angstrom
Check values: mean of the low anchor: 9.75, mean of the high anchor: 9.7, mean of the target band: 8.42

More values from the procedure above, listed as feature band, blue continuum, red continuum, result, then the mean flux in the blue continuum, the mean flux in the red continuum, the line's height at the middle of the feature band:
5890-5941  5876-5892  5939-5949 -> 1.52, 8.43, 10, 9.25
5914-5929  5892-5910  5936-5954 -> -0.25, 8.48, 9.97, 9.18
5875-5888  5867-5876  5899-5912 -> 0.79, 9.79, 9.59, 9.73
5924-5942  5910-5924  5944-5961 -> 0.18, 9.36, 9.92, 9.61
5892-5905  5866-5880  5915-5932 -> 1.82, 9.65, 9.22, 9.44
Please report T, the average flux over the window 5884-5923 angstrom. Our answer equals 8.58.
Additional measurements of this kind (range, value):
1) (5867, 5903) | 8.59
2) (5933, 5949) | 9.88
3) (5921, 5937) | 9.42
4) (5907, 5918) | 9.32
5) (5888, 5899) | 6.86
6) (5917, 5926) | 9.6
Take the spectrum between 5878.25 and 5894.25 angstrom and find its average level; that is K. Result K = 7.96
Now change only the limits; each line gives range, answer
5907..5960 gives 9.59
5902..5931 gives 9.42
